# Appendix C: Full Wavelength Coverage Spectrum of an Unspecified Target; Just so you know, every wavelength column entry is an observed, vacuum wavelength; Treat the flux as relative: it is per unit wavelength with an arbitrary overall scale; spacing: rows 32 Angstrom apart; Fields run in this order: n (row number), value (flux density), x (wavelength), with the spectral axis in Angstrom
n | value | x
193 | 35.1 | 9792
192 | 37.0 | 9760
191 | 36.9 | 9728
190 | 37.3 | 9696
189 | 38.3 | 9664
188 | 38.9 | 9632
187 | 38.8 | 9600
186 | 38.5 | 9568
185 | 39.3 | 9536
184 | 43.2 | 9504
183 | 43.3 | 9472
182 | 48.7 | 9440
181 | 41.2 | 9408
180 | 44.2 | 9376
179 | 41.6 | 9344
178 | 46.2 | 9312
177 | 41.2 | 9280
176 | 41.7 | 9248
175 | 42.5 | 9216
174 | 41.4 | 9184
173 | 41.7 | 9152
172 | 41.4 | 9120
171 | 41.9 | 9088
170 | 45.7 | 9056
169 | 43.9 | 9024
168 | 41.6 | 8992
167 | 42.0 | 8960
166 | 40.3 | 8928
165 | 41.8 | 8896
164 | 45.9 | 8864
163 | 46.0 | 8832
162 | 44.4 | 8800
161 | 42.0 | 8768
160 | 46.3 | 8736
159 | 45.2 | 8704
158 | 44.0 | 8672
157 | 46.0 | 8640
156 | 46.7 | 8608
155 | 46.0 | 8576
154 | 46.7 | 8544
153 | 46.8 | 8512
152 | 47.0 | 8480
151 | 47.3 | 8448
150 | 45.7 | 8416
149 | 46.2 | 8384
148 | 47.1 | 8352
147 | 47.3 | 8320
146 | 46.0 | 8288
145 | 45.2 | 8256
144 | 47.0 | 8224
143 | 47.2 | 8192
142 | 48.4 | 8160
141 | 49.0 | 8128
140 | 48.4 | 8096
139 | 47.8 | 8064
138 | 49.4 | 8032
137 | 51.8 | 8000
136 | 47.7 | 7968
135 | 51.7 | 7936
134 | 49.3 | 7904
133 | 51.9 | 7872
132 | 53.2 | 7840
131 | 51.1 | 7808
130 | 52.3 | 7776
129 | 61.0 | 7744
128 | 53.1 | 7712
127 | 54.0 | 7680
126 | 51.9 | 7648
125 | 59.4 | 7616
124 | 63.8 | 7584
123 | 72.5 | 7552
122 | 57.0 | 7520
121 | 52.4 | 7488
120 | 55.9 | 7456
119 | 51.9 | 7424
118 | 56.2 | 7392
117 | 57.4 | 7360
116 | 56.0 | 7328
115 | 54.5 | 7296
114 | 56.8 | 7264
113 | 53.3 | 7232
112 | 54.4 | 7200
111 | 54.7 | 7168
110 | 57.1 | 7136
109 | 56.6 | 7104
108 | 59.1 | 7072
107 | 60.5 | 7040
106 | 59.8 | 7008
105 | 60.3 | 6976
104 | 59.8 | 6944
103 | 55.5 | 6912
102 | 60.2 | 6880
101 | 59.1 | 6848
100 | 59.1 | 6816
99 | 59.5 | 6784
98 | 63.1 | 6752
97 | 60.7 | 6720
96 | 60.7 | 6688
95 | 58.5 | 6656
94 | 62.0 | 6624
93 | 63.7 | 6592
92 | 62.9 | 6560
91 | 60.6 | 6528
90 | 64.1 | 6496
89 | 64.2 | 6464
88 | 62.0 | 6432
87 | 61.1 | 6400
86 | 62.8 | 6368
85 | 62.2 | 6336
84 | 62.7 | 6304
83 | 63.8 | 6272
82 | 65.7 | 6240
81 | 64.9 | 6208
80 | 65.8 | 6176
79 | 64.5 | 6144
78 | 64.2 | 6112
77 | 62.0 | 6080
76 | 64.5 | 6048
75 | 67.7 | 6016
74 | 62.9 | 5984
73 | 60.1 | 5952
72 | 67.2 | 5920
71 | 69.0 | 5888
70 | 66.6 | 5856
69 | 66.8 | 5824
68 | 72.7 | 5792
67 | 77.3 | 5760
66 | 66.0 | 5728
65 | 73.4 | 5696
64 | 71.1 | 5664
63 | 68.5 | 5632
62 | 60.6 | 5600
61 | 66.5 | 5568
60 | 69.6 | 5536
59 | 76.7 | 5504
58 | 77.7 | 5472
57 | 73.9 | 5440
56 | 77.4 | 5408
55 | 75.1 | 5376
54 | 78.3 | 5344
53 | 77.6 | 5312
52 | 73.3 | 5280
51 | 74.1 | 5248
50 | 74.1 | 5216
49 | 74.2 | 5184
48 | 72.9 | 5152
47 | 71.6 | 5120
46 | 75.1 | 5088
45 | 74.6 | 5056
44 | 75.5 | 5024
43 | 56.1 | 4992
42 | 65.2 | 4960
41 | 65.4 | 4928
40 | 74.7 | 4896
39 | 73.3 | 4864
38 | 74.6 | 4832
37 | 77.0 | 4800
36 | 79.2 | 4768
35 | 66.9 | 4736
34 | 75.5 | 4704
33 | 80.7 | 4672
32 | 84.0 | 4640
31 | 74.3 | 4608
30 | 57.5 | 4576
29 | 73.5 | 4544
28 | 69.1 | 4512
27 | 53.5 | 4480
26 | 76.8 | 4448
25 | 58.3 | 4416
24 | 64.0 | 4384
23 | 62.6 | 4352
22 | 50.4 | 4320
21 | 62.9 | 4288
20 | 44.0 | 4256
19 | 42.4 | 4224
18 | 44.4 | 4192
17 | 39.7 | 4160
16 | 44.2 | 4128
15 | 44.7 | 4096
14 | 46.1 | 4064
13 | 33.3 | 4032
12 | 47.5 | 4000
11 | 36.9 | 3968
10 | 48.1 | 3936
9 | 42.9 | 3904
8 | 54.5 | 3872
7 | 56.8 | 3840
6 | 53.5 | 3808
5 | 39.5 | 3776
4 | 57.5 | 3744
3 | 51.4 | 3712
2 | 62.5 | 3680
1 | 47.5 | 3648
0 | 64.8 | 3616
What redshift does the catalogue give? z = 0.151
